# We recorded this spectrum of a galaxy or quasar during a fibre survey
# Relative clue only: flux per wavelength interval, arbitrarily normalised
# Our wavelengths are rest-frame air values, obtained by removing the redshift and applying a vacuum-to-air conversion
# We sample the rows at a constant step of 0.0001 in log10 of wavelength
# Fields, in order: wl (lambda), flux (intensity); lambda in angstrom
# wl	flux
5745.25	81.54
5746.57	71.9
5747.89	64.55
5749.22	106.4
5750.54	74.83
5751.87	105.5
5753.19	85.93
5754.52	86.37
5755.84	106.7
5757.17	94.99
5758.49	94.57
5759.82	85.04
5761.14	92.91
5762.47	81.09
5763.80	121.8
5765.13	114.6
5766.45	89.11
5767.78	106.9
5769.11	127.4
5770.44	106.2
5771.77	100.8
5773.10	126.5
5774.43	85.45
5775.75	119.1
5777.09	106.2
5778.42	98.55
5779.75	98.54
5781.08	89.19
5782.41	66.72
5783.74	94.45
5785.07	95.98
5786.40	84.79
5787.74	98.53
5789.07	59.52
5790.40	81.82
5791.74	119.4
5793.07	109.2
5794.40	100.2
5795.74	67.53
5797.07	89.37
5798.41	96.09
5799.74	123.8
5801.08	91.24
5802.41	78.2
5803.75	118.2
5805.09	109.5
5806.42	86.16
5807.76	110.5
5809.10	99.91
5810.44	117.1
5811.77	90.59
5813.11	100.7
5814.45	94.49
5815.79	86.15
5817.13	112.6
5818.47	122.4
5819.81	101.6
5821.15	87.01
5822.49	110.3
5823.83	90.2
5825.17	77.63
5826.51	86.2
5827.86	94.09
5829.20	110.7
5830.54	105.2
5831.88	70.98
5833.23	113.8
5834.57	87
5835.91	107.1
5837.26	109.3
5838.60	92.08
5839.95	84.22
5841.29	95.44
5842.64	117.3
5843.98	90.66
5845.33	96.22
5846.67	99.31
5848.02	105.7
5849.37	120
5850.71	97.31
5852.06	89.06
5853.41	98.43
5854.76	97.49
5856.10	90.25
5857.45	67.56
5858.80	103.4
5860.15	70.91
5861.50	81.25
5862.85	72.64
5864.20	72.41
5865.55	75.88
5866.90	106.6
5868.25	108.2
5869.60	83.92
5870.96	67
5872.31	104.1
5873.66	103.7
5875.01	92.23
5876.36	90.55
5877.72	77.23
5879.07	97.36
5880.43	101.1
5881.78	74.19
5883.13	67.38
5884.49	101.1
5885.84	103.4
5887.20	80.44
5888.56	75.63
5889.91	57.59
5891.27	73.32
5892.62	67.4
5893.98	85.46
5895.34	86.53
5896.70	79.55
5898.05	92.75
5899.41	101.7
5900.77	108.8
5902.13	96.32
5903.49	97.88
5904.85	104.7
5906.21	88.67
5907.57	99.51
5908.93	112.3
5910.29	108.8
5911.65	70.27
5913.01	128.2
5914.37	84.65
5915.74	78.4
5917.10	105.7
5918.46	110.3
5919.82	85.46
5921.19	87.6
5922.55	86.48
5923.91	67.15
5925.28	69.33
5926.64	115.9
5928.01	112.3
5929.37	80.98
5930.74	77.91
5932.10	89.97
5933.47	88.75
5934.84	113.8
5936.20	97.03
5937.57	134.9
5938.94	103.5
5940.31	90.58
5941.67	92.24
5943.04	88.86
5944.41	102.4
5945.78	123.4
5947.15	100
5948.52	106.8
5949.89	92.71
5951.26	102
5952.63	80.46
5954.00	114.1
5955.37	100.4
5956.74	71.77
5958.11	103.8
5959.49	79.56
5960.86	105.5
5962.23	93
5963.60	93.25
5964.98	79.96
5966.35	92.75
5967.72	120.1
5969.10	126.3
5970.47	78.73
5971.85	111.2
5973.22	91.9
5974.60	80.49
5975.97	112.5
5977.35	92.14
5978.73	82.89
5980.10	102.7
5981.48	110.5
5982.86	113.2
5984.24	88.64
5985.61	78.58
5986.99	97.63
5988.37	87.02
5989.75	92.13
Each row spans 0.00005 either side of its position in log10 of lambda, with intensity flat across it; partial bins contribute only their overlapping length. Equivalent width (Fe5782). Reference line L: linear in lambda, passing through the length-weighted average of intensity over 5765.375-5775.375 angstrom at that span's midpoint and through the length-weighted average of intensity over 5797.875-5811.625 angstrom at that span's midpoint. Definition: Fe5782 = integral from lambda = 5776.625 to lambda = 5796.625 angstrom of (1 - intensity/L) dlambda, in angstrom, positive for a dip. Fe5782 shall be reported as 2.62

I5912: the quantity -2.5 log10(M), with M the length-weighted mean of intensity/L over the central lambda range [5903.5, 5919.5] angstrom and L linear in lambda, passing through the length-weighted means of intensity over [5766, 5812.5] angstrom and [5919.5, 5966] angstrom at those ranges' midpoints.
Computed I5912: -0.03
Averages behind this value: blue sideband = 98.4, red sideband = 95.1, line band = 98.9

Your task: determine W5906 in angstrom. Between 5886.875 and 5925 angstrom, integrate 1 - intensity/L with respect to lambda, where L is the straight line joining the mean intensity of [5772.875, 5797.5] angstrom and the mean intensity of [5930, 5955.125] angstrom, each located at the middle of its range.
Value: 3.32 angstrom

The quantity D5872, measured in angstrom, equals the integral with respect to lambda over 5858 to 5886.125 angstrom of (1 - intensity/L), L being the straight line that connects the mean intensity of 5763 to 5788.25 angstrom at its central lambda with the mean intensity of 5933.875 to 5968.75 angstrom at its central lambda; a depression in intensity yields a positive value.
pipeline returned 3.47 angstrom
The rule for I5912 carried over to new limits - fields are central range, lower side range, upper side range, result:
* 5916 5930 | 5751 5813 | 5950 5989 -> 0.06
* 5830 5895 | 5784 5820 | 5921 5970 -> 0.09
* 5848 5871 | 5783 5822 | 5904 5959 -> 0.09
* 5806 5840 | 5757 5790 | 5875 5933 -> -0.04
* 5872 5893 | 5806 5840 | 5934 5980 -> 0.16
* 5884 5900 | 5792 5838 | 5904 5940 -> 0.16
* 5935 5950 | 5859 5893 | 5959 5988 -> -0.12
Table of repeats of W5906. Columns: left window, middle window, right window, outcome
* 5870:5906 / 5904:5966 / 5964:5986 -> -1.9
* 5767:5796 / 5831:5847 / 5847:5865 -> -0.9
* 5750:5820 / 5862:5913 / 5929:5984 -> 4.6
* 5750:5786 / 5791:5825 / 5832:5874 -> -1.5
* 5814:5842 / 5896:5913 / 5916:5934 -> -1.2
